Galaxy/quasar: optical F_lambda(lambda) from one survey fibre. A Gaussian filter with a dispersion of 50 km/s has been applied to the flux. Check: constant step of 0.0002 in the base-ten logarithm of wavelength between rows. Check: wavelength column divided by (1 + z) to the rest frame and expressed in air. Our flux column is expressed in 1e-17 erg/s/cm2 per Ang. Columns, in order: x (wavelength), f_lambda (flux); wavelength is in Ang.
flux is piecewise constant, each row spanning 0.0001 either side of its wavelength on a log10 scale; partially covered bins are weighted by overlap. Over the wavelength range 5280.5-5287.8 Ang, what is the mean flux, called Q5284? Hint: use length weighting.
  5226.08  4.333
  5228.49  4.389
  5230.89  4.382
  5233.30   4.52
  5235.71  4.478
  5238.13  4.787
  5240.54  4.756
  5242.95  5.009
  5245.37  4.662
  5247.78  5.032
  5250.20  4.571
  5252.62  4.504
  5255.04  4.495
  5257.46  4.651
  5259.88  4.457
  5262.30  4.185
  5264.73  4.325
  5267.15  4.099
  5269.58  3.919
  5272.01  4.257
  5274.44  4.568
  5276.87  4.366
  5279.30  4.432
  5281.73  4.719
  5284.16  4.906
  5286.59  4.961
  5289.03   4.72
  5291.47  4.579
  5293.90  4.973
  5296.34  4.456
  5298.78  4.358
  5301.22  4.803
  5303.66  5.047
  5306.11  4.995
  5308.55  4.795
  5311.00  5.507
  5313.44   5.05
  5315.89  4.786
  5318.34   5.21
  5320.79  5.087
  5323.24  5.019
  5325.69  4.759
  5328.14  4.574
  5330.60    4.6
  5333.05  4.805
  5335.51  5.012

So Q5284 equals 4.87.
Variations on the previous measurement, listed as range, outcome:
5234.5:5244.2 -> 4.75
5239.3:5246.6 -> 4.81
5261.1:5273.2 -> 4.15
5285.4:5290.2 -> 4.84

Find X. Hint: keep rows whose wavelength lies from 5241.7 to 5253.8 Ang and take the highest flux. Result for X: 5.032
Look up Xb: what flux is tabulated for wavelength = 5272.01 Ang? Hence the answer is 4.257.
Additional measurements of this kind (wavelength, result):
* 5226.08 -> 4.333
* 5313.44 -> 5.05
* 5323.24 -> 5.019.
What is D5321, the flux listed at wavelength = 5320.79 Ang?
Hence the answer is 5.087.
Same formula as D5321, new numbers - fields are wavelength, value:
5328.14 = 4.574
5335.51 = 5.012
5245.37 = 4.662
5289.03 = 4.72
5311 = 5.507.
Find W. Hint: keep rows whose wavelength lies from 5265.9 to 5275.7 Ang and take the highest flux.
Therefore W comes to 4.568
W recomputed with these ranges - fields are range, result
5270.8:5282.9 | 4.719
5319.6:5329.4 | 5.087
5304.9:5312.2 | 5.507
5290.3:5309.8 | 5.047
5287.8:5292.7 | 4.72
